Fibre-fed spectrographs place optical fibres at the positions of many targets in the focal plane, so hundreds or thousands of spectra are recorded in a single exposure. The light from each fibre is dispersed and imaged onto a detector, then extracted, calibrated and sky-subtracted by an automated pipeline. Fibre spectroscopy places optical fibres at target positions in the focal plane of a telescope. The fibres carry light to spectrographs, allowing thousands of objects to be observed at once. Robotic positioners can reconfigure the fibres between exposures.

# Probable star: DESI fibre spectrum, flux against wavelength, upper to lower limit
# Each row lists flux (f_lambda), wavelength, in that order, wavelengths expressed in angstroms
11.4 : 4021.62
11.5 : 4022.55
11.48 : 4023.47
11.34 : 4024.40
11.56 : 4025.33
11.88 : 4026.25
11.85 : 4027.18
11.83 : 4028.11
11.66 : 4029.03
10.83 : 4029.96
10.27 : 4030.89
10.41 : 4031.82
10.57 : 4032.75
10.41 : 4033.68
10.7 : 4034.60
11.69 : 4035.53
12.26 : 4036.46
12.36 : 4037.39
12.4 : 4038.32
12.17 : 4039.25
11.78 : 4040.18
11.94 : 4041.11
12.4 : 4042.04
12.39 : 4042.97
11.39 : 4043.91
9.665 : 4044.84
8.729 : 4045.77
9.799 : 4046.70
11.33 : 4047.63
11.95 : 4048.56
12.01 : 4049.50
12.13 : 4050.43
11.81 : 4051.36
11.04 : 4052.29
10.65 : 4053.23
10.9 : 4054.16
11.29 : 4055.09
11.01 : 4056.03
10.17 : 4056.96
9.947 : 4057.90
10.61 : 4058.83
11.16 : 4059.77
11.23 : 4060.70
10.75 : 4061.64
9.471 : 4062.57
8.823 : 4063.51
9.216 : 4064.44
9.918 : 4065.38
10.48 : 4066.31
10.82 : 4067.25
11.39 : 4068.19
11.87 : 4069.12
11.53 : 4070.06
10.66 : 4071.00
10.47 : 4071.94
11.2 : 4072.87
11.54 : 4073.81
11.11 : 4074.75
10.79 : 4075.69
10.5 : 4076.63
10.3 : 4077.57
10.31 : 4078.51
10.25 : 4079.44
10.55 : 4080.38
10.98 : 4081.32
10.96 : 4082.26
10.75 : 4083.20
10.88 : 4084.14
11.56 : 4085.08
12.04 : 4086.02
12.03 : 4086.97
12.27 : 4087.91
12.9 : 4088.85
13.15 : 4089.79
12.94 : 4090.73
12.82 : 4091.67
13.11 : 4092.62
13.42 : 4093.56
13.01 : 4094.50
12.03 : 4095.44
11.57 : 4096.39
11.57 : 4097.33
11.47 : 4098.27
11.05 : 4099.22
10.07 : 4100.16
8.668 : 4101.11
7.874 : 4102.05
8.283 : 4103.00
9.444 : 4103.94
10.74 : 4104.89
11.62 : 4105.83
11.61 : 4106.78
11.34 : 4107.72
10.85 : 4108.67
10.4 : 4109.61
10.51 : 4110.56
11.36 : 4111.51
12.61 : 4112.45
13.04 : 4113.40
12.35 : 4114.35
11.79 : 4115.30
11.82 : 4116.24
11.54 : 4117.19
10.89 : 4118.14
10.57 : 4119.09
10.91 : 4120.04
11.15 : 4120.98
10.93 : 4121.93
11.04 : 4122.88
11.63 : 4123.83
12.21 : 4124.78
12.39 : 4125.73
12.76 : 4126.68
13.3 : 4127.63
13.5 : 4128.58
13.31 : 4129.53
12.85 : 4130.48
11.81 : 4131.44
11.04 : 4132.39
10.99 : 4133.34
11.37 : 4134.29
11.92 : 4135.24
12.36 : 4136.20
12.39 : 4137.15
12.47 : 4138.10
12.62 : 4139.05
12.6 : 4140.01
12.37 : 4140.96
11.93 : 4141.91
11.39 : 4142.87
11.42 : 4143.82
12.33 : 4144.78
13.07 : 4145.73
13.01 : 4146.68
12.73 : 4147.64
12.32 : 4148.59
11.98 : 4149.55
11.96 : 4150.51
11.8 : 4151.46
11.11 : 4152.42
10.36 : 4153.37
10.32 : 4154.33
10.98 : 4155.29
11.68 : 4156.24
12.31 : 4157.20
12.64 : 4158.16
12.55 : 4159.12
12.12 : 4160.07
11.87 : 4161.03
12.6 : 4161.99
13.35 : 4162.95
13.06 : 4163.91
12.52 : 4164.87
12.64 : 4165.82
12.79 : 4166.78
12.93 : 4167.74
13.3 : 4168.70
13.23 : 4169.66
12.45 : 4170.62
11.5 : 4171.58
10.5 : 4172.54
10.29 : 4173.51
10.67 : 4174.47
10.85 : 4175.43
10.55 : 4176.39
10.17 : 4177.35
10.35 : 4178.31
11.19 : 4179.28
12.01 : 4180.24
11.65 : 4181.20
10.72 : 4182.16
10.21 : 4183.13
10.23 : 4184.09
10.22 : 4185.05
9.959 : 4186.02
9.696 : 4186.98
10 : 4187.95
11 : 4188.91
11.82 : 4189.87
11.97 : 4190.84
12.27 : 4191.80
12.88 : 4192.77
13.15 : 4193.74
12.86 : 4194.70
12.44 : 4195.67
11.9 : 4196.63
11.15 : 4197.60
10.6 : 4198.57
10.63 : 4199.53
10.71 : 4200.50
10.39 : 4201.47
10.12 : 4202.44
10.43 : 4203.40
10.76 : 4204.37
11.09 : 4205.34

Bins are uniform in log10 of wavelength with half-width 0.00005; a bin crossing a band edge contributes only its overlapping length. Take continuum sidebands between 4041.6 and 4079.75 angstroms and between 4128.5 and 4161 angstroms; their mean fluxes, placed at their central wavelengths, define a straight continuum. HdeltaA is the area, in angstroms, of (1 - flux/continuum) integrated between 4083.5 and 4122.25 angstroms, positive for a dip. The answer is 0.0 angstroms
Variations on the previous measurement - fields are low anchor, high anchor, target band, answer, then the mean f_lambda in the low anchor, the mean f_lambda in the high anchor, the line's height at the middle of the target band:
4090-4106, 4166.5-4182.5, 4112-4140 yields -1.8 angstroms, 11.2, 11.5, 11.3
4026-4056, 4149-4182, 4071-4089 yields 0.6 angstroms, 11.3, 11.8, 11.5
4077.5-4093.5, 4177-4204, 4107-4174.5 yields -3.4 angstroms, 11.7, 11.1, 11.4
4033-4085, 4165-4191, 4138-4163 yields -2.0 angstroms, 11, 11.2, 11.2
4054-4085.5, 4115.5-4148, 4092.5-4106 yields 0.5 angstroms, 10.7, 12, 11.3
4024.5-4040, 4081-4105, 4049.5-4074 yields 1.3 angstroms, 11.4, 11.4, 11.4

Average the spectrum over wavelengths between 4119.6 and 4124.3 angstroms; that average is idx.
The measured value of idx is 11.1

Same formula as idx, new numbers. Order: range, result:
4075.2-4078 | 10.5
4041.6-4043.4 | 12.4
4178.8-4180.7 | 11.6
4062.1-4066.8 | 9.6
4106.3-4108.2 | 11.5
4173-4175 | 10.5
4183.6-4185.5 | 10.3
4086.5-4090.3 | 12.6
